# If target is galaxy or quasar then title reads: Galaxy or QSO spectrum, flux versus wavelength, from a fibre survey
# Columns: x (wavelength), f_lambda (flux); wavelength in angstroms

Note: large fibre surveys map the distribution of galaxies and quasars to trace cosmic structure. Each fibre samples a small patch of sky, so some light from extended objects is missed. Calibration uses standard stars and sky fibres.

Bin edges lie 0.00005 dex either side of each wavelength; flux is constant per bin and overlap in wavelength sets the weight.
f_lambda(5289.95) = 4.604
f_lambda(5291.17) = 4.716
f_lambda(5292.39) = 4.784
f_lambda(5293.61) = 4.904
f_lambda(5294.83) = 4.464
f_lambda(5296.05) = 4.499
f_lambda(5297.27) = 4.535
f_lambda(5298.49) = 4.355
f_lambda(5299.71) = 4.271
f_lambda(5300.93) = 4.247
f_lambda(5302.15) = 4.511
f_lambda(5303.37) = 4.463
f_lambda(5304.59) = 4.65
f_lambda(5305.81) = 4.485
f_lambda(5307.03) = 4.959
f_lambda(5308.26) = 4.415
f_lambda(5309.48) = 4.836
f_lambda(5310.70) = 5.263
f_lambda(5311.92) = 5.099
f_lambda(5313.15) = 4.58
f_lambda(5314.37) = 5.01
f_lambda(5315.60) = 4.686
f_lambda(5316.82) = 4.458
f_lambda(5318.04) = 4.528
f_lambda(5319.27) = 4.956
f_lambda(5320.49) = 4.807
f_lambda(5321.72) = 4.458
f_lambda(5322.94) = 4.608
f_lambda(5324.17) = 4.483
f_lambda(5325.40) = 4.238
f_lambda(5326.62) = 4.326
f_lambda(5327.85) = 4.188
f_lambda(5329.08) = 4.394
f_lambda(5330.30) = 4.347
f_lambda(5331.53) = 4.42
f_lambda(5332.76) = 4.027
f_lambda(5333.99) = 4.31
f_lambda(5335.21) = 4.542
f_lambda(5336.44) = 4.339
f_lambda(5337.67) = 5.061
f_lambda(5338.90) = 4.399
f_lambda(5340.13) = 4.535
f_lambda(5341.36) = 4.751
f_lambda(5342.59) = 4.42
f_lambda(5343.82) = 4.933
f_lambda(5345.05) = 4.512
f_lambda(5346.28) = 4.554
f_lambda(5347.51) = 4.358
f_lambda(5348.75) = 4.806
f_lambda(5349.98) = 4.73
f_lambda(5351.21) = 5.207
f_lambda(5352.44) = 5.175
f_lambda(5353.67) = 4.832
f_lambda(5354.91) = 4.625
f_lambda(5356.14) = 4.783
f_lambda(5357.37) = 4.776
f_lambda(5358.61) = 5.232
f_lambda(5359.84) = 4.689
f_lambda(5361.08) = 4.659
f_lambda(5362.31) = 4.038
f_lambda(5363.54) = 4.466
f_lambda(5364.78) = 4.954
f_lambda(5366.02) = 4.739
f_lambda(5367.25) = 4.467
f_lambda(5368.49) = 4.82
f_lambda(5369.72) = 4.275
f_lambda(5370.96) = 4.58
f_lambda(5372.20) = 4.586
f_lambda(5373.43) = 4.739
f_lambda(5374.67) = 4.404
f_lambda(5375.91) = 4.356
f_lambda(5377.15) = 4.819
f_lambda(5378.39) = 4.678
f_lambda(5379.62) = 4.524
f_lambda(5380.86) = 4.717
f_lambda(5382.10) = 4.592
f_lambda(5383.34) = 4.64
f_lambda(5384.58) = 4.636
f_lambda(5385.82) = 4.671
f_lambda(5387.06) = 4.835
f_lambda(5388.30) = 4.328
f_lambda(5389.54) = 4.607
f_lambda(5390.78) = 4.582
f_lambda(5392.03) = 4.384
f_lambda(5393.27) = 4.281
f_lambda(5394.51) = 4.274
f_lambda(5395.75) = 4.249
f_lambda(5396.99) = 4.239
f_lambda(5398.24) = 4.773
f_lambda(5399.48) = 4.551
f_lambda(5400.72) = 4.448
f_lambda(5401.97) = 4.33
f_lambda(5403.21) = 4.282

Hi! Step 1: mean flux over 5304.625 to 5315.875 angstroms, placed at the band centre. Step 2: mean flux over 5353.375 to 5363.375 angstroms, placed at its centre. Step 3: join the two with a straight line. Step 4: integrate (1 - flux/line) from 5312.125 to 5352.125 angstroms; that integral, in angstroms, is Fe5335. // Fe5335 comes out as 1.5 angstroms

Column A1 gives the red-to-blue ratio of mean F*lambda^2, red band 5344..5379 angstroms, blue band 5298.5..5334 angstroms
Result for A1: 1.04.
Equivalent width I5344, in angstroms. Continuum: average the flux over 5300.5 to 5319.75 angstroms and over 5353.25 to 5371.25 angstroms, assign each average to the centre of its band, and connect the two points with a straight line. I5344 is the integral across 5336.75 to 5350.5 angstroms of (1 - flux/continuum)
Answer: 0.1 angstroms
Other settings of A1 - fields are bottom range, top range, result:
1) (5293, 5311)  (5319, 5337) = 0.97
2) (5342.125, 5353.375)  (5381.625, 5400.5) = 0.96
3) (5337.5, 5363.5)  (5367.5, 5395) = 0.98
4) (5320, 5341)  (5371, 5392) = 1.06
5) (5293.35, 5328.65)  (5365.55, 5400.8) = 1.02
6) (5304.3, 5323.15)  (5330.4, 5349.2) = 0.96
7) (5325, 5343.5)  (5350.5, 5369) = 1.09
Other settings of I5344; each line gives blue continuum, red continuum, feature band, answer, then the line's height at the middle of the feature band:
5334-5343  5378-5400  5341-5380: -1.0 angstroms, 4.55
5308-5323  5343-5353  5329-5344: 0.9 angstroms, 4.77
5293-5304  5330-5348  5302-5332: -0.8 angstroms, 4.49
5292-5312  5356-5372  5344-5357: -0.3 angstroms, 4.64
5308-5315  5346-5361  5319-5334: 1.4 angstroms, 4.86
